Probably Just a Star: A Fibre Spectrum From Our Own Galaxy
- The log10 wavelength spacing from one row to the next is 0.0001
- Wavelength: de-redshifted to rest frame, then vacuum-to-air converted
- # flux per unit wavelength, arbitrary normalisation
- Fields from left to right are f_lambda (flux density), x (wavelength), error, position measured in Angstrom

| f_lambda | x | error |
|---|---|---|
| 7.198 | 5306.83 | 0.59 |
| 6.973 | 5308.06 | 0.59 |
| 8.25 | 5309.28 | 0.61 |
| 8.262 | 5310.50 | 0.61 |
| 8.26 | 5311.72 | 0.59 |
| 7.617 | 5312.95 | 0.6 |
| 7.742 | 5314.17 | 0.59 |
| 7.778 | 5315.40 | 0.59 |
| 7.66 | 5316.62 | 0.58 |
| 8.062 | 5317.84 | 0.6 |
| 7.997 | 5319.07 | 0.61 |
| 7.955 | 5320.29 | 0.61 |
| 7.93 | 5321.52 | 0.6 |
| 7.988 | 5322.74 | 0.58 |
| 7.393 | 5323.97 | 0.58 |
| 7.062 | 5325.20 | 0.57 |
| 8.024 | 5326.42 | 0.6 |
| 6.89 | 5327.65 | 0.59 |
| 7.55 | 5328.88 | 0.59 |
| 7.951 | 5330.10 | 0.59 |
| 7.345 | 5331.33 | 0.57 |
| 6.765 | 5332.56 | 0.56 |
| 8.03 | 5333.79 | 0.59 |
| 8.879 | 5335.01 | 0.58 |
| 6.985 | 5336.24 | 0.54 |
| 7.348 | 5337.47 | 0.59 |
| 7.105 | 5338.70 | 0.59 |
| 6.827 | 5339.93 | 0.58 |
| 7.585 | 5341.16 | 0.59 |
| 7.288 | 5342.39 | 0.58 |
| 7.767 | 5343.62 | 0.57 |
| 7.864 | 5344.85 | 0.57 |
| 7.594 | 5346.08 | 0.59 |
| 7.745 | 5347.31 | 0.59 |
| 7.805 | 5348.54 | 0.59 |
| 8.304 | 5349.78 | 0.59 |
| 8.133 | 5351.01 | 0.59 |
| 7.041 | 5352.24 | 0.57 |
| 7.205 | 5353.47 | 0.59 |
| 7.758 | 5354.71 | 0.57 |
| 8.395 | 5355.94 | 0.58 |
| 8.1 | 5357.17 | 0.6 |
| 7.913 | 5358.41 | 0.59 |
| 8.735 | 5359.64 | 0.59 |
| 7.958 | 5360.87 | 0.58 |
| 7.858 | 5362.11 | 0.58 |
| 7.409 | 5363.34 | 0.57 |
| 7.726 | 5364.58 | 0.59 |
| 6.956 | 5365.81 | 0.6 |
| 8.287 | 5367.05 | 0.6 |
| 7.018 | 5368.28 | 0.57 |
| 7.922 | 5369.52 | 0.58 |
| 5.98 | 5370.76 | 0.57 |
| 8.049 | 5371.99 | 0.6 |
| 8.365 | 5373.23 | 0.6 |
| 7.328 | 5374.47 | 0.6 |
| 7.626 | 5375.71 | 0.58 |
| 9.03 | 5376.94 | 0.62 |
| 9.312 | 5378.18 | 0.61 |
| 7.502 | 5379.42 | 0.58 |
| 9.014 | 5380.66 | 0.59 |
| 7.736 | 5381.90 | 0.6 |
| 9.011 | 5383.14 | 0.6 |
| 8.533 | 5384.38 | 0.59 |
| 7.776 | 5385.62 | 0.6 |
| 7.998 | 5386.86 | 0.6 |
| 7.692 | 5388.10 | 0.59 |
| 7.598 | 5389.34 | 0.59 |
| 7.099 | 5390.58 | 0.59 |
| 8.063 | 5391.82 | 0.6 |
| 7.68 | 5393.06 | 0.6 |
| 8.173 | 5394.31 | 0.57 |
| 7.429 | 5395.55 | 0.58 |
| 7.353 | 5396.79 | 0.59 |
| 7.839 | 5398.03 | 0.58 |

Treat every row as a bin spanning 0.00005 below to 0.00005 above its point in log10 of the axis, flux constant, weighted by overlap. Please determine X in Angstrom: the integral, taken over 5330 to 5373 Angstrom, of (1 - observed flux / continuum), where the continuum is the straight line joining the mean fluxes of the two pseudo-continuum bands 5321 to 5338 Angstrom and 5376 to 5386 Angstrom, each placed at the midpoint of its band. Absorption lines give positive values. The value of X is 1.68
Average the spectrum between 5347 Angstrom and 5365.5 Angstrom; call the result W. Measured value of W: 7.86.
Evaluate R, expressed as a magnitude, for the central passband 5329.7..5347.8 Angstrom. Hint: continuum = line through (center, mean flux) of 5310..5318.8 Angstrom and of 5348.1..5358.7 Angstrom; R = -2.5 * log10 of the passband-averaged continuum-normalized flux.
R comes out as 0.05 mag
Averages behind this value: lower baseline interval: 7.91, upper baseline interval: 7.84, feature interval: 7.53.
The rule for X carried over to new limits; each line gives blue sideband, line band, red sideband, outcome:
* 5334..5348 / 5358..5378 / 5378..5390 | 0.4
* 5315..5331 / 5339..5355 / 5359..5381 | 0.4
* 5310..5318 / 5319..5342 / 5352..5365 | 1.0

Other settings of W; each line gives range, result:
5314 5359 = 7.67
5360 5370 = 7.67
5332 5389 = 7.81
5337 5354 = 7.55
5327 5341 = 7.43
